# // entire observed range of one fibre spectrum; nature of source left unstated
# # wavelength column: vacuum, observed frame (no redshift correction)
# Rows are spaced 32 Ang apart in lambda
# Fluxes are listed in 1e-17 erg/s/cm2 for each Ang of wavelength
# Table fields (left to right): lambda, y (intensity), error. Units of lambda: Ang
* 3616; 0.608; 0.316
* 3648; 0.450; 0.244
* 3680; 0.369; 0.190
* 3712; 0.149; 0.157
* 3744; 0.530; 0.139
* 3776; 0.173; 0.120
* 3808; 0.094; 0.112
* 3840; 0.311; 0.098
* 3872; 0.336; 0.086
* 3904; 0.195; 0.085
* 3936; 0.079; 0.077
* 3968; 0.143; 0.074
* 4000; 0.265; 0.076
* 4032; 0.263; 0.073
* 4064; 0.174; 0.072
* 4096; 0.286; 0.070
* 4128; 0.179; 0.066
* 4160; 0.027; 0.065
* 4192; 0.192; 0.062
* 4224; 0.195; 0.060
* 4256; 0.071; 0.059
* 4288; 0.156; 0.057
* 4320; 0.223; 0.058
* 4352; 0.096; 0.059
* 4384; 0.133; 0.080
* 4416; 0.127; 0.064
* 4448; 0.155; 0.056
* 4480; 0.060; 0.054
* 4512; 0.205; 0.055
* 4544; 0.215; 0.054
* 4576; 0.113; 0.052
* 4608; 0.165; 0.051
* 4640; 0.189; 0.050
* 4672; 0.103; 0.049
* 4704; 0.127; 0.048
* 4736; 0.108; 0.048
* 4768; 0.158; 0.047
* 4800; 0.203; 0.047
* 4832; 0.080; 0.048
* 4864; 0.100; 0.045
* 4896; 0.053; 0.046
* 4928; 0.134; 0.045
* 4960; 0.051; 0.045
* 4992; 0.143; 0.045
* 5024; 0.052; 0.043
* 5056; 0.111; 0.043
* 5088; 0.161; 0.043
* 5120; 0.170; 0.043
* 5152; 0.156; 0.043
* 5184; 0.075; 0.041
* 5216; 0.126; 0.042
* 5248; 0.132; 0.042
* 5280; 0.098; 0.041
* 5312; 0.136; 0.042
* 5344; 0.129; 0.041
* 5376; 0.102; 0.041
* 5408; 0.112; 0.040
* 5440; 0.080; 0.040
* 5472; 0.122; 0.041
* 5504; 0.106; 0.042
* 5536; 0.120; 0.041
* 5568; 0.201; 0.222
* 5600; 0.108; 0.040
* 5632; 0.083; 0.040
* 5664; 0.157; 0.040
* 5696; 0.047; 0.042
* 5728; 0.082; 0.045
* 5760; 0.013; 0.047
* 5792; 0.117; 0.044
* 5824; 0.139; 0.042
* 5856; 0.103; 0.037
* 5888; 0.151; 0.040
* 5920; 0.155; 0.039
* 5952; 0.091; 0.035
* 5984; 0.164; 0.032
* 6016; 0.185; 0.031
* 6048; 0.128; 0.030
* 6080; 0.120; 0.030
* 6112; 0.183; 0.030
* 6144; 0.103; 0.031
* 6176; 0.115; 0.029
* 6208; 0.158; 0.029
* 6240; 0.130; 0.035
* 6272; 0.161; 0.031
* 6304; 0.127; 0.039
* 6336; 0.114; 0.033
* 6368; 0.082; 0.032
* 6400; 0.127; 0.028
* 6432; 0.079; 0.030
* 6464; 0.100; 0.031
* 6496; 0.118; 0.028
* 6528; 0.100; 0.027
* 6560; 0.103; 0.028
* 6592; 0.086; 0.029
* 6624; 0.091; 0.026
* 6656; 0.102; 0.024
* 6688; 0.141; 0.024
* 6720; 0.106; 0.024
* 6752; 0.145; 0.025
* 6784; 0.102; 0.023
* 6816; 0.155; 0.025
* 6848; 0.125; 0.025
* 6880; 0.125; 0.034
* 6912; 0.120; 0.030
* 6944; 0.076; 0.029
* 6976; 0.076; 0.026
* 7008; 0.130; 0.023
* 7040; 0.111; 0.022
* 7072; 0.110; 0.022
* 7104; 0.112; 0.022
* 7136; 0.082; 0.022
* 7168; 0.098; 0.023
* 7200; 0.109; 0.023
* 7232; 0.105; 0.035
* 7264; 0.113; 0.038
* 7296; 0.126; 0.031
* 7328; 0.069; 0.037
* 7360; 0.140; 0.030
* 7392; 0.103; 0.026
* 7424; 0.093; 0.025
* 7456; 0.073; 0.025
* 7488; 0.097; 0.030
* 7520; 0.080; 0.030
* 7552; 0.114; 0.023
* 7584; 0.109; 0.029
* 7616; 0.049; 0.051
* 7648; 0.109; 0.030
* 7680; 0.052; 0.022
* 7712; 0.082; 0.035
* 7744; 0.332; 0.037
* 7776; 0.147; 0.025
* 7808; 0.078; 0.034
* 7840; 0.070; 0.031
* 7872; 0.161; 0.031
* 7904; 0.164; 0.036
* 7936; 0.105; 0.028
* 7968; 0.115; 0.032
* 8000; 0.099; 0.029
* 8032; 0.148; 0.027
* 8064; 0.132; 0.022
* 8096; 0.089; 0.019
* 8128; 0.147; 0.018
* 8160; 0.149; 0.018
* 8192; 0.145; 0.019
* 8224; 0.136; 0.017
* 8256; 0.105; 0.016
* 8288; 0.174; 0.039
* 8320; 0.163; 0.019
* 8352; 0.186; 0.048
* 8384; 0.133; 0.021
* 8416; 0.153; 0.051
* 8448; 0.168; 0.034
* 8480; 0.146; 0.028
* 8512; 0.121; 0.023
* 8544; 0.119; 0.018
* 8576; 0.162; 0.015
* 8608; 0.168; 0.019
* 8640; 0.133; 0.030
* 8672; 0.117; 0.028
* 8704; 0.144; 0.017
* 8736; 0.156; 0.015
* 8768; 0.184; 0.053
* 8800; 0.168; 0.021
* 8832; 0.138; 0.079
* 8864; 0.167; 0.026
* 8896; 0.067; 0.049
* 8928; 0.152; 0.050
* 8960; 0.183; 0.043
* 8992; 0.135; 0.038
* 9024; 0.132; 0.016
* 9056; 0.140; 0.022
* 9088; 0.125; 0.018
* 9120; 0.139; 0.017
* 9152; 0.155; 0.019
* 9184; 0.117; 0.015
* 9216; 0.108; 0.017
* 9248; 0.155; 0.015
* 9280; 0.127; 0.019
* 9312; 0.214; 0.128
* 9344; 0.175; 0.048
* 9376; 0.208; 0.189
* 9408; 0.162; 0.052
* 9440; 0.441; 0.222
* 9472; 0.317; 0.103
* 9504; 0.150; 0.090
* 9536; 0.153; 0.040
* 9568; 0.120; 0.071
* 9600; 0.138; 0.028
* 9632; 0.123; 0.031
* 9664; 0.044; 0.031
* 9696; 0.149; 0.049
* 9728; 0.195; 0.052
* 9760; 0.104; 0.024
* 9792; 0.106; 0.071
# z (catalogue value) 1.08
